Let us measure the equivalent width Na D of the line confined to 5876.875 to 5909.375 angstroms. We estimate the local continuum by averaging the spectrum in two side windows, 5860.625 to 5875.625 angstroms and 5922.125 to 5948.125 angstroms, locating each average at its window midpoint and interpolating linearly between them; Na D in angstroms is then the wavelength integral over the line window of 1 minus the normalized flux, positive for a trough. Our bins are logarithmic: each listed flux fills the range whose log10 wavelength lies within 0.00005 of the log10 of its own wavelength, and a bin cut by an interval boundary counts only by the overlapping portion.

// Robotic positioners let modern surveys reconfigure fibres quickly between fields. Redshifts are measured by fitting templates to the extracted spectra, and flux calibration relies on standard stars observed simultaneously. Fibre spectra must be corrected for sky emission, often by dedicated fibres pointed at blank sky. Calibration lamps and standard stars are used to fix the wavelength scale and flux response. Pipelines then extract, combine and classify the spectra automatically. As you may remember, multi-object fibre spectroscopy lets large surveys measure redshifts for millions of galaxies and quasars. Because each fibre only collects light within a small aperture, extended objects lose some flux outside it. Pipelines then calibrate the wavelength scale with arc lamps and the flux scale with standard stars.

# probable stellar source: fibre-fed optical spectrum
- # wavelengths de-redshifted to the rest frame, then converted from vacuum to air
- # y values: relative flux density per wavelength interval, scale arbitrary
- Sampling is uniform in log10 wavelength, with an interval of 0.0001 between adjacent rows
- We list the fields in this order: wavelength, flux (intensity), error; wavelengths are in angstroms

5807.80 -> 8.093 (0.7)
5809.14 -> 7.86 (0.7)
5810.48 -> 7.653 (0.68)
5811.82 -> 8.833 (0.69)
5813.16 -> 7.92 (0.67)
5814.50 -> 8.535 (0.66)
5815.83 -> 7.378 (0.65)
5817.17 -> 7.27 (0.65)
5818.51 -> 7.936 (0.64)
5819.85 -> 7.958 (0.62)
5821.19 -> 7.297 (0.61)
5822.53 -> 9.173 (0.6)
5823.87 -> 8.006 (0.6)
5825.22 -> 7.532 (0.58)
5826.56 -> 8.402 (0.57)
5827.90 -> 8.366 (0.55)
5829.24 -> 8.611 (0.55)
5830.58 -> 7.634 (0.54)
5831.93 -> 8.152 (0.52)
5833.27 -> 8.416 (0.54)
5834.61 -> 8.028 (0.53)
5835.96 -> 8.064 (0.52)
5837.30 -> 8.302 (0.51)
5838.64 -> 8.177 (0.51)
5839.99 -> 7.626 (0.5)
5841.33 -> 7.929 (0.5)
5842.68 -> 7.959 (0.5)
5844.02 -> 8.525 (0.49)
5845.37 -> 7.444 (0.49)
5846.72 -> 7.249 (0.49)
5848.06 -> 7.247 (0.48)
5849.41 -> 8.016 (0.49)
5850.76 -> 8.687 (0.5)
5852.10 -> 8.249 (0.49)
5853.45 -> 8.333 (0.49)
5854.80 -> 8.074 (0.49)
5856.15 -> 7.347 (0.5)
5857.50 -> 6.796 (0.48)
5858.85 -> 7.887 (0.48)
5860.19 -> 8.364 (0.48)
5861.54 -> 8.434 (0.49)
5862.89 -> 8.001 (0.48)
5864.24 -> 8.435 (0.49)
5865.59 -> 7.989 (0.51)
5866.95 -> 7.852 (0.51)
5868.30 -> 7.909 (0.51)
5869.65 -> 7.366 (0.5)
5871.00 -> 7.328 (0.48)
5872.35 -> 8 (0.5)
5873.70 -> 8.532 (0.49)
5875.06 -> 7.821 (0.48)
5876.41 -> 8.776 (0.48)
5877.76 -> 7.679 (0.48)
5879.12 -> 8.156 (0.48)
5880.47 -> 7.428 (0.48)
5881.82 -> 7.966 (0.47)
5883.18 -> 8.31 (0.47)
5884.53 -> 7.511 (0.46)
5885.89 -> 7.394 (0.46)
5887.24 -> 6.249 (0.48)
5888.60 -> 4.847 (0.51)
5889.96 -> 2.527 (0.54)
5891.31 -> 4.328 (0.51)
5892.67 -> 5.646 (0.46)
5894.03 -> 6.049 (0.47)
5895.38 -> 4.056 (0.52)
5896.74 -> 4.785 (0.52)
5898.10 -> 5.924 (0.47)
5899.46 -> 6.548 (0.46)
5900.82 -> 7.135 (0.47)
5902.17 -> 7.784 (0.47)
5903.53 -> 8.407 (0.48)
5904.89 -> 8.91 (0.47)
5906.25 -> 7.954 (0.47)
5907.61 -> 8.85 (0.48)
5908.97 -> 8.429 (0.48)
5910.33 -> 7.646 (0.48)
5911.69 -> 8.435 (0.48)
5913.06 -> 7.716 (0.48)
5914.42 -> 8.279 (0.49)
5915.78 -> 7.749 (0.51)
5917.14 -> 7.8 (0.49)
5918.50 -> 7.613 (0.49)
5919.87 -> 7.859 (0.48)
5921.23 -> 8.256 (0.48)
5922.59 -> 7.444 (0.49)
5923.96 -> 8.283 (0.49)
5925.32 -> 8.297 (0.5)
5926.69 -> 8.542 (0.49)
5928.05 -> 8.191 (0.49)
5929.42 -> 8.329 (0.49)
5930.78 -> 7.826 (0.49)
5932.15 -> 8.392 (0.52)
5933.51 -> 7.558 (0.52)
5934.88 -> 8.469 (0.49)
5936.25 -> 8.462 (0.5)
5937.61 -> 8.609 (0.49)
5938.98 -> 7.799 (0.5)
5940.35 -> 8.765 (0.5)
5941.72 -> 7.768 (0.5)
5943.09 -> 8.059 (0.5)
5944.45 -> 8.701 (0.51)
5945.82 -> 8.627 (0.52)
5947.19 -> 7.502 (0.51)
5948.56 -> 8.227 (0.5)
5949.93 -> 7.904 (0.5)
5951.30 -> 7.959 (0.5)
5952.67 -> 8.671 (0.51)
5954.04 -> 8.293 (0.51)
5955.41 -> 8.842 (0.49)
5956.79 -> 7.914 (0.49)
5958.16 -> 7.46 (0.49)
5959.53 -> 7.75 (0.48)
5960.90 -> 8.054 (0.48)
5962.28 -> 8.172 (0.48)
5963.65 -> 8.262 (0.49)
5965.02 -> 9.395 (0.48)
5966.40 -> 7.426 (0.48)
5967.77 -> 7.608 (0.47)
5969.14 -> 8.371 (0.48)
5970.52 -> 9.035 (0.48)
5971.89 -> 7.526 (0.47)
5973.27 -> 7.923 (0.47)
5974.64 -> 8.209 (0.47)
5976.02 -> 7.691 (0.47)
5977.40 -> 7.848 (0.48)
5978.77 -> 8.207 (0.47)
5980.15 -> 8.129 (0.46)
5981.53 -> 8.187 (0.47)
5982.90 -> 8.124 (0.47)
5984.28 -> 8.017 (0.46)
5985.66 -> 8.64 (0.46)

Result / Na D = 5.1 angstroms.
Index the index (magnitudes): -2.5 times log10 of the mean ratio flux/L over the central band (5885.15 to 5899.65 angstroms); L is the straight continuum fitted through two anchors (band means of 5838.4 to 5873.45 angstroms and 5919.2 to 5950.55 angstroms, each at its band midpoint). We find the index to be 0.456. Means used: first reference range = 7.9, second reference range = 8.17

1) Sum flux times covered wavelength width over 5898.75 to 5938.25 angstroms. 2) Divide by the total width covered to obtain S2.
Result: 8.06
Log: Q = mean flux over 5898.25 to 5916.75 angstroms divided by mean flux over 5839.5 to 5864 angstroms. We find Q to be 1.0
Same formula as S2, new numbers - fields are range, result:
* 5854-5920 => 7.36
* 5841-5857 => 7.91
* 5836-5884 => 7.95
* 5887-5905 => 5.84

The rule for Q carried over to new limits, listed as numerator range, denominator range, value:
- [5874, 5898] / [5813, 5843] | 0.80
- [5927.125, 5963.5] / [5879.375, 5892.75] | 1.30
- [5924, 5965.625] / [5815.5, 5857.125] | 1.03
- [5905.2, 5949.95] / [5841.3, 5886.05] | 1.03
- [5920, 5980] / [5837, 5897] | 1.10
